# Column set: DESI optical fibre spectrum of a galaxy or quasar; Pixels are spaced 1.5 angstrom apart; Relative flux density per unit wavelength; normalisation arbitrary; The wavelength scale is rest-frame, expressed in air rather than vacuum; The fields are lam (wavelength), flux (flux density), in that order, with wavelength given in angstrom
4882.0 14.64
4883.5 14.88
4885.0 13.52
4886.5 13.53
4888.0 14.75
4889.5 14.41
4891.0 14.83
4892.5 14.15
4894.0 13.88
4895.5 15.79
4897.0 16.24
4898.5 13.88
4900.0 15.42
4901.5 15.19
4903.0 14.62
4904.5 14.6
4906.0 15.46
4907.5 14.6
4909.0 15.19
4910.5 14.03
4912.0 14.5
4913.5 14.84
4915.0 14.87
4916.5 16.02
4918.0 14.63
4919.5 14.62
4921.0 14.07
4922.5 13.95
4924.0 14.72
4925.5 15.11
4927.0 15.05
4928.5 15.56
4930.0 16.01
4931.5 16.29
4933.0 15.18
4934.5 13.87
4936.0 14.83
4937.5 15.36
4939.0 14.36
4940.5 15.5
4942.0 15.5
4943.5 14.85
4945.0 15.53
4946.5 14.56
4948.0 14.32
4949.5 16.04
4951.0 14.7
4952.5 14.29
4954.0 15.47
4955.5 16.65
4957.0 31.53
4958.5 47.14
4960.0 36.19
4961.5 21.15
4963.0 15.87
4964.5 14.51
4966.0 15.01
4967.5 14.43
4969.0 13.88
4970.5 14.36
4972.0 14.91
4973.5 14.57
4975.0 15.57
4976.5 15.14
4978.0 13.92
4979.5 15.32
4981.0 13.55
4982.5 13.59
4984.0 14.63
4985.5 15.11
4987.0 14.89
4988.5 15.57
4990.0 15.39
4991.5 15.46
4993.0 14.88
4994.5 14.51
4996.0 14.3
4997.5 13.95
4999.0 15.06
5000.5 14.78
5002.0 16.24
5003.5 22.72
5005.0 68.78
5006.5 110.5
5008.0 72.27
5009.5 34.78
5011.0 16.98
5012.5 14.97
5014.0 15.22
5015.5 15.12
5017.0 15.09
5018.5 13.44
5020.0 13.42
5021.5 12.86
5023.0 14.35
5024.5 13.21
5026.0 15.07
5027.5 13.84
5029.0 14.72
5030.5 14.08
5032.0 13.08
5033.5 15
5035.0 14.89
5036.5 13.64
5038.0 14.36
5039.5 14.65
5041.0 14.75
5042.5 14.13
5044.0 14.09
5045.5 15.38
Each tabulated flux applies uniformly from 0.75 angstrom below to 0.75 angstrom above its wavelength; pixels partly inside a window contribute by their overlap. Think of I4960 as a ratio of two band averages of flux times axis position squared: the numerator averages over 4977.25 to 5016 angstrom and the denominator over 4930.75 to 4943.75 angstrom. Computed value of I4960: 1.6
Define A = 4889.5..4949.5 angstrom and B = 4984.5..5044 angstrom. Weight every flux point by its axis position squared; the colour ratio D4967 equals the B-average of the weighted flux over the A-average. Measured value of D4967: 1.43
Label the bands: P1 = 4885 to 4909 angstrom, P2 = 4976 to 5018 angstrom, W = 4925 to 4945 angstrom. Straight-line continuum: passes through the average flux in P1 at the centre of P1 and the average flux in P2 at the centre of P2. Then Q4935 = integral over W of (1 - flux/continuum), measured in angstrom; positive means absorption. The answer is 3.1 angstrom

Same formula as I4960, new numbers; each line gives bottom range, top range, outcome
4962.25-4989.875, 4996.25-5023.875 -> 1.89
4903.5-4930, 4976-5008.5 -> 1.69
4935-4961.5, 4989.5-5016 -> 1.51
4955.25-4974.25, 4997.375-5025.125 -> 1.34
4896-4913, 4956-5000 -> 1.20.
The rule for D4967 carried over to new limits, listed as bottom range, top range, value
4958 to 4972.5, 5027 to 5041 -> 0.72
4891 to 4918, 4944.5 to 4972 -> 1.31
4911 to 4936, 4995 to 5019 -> 2.05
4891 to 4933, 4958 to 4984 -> 1.22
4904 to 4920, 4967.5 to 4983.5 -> 1.00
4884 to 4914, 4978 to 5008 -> 1.71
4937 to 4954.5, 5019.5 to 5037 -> 0.96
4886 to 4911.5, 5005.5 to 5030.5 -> 1.81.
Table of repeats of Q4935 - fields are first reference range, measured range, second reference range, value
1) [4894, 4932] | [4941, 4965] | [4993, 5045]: -3.4 angstrom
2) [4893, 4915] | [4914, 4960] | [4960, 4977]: -3.9 angstrom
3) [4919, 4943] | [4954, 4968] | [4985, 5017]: -2.7 angstrom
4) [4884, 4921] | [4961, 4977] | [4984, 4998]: -0.5 angstrom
